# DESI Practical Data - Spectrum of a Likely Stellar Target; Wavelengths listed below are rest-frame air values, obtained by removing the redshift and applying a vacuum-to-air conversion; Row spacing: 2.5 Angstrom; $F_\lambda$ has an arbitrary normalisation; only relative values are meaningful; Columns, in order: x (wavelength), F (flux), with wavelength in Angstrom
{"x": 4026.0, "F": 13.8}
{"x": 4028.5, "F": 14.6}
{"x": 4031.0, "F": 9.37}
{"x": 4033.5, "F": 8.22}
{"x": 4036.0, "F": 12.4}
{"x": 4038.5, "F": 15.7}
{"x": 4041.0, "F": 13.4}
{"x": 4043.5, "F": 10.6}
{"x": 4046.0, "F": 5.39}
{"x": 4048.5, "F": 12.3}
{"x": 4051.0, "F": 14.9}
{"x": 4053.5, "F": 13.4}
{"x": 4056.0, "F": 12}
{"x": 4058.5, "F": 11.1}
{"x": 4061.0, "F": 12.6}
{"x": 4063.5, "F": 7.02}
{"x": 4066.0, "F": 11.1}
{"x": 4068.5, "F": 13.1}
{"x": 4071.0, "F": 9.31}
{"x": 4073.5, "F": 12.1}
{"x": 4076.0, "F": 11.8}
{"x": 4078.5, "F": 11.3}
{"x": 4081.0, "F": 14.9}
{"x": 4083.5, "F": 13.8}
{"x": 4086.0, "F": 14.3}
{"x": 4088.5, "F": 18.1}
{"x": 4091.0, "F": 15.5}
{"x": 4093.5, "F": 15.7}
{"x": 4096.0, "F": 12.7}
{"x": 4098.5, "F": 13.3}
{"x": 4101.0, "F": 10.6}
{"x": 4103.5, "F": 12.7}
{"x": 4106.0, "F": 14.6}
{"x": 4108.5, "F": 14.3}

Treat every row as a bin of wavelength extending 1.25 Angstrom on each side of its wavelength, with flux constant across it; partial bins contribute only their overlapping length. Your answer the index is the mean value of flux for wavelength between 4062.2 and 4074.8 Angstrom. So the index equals 10.5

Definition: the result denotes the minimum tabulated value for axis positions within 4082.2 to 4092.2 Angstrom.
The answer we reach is 13.8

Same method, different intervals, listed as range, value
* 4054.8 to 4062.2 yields 11.1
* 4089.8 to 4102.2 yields 10.6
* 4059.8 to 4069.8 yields 7.02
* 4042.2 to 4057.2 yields 5.39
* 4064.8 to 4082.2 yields 9.31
